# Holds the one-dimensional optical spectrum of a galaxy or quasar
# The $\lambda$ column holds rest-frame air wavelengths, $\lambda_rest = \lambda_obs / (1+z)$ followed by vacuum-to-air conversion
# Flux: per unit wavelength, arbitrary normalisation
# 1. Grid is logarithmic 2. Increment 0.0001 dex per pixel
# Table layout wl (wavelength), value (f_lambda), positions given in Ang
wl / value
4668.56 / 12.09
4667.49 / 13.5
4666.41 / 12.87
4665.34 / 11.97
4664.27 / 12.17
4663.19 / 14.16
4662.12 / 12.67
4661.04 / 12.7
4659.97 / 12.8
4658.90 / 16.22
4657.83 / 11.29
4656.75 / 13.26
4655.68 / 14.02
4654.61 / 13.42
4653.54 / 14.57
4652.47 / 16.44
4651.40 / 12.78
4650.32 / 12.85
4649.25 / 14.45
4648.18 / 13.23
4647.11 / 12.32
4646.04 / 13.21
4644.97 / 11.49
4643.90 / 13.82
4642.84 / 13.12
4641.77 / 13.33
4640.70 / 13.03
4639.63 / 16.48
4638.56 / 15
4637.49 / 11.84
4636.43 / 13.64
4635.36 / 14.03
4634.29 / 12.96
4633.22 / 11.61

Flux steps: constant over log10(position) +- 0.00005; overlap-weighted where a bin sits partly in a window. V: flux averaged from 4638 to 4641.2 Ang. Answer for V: 14.8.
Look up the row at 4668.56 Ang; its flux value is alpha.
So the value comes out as 12.09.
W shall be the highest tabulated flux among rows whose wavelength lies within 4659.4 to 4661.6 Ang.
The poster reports 12.8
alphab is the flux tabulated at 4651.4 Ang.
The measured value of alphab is 12.78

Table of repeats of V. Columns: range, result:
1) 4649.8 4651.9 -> 12.8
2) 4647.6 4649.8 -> 13.8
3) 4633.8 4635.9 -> 13.5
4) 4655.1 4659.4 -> 13.7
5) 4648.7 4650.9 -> 13.6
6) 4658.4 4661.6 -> 13.9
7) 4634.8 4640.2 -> 14.2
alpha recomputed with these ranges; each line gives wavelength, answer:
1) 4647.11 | 12.32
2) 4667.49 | 13.5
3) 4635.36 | 14.03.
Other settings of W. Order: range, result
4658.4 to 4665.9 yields 16.22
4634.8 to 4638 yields 14.03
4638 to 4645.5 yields 16.48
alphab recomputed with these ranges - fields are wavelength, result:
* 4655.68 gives 14.02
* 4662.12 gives 12.67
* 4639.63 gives 16.48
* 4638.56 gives 15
